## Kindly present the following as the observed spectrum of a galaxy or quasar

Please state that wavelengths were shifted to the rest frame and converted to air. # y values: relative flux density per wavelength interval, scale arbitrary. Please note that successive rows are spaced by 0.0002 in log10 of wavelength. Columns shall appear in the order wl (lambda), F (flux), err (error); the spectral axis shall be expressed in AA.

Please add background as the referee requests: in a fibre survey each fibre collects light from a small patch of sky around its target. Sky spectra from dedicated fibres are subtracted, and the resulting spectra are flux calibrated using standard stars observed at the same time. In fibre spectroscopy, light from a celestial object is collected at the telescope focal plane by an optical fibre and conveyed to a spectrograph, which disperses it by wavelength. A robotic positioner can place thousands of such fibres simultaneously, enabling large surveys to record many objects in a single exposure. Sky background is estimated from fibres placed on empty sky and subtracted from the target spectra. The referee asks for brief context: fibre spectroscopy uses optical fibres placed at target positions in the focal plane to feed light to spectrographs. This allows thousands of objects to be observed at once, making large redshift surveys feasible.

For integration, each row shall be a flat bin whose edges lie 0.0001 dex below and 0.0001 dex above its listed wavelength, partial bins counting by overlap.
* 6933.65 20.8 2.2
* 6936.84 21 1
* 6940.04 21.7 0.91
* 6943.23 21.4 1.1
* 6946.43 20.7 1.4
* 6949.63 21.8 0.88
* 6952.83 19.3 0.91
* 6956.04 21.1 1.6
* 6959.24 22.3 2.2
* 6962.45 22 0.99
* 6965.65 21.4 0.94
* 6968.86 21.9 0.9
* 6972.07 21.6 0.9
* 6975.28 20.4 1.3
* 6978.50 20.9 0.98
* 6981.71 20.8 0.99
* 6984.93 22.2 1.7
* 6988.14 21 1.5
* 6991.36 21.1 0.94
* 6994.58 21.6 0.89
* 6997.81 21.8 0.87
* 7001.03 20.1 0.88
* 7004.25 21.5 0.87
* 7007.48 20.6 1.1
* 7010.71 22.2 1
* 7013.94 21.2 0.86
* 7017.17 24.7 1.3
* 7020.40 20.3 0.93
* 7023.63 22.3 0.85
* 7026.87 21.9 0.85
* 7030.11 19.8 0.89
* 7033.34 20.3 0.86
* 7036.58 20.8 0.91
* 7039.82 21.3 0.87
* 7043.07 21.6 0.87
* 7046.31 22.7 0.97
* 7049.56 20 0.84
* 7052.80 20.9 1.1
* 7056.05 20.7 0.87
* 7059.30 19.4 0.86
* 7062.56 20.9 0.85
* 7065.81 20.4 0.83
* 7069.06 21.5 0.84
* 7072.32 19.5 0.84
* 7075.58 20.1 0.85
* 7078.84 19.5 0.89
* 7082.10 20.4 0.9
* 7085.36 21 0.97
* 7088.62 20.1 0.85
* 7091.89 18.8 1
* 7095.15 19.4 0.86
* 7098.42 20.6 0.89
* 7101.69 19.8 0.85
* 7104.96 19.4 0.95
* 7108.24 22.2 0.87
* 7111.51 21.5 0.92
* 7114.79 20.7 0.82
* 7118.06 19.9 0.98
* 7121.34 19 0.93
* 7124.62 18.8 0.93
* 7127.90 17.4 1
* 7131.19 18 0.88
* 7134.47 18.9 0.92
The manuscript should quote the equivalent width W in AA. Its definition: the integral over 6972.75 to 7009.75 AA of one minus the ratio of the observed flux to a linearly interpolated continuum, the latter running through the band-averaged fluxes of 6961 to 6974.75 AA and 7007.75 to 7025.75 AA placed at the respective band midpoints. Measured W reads 1.2 AA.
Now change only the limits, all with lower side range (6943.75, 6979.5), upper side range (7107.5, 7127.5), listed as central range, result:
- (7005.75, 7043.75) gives -1.2 AA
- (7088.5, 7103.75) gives 0.4 AA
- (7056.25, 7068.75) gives 0.0 AA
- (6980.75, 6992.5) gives -0.1 AA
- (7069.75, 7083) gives 0.3 AA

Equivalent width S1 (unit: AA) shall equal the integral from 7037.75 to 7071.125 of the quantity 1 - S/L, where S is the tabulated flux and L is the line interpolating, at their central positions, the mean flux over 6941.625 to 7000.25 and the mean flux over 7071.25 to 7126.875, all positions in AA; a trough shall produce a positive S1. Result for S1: -0.75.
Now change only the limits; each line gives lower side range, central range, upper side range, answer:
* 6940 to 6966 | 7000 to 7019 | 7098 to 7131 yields -0.9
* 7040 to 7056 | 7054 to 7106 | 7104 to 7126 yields 1.7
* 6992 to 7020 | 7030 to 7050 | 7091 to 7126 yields 0.0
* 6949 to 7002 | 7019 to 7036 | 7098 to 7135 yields -0.2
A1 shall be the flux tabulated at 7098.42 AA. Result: 20.6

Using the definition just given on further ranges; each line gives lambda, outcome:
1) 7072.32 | 19.5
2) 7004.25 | 21.5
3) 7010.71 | 22.2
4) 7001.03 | 20.1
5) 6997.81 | 21.8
